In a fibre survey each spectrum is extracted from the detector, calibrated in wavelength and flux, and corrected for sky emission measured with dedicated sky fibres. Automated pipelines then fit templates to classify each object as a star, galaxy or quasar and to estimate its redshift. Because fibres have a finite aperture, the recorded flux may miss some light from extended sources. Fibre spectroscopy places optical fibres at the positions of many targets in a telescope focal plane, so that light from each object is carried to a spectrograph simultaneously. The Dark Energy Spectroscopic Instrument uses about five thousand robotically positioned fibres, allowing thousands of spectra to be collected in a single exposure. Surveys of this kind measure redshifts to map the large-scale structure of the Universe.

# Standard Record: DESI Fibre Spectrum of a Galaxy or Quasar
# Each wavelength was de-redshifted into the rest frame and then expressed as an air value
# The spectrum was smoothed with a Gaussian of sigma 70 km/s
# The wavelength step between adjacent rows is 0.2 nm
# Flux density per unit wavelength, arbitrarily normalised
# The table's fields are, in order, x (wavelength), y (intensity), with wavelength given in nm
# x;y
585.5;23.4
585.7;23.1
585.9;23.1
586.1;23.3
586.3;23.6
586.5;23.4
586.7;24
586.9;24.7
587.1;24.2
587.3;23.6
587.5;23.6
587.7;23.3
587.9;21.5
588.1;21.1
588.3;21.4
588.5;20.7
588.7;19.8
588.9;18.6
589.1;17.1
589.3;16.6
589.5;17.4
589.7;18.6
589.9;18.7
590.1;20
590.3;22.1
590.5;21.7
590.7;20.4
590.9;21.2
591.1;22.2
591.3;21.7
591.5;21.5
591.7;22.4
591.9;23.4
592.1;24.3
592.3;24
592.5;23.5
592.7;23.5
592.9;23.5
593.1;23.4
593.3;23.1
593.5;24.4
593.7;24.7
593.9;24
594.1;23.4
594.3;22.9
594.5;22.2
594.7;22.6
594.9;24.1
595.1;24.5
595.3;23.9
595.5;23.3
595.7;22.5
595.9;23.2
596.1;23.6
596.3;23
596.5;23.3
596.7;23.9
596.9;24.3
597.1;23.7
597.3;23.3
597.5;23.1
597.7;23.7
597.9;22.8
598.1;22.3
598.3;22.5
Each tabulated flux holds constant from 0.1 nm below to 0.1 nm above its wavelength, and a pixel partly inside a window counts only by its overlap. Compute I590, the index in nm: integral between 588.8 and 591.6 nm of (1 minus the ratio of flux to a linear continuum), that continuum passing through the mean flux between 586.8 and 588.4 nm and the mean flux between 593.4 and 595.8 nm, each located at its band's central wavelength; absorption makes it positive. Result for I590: 0.40 nm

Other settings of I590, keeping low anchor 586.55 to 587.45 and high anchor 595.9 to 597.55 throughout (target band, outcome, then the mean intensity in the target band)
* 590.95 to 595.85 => 0.09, 23.3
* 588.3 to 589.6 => 0.29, 18.6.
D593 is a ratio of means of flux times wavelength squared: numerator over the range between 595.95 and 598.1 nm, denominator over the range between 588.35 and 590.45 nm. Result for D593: 1.26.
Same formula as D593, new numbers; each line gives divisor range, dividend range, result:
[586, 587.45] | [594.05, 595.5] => 1.01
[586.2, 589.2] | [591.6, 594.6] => 1.09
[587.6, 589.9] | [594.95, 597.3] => 1.23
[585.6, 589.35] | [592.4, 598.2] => 1.09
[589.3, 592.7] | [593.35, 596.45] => 1.11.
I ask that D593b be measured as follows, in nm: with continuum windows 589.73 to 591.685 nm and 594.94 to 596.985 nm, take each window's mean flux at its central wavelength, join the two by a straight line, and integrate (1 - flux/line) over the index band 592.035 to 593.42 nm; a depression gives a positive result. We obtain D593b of -0.10 nm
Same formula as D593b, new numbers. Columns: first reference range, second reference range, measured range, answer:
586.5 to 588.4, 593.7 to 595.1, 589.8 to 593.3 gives 0.16 nm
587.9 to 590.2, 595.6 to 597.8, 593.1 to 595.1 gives -0.14 nm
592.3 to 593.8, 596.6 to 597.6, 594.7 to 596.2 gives 0.01 nm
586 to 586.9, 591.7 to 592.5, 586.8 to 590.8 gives 0.49 nm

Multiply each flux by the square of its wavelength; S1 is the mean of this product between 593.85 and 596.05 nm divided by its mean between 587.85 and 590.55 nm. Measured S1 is 1.21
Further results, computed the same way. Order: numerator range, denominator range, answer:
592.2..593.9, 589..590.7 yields 1.26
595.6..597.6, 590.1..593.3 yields 1.06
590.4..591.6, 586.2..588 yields 0.92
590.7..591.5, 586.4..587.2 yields 0.91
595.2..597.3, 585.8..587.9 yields 1.03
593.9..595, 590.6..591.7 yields 1.09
